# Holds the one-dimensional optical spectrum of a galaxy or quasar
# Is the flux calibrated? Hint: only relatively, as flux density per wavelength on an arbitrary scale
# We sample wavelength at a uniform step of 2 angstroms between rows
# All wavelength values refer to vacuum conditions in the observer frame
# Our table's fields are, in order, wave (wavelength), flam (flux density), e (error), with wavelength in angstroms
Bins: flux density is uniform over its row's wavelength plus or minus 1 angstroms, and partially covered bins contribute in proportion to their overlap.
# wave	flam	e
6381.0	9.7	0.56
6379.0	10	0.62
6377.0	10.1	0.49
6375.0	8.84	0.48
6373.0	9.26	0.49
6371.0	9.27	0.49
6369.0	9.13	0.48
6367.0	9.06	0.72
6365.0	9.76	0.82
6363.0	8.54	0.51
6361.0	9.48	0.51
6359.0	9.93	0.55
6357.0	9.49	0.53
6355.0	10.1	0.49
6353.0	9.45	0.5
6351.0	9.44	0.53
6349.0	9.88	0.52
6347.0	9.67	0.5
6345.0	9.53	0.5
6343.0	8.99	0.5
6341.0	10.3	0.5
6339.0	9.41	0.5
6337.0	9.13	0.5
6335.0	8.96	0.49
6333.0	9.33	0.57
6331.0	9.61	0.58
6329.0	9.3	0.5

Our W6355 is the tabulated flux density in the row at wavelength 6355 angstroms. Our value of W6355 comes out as 10.1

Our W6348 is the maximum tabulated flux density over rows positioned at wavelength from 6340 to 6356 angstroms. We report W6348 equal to 10.3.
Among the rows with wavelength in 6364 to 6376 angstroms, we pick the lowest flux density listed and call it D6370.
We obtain 8.84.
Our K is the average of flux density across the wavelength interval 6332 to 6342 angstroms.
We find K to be 9.43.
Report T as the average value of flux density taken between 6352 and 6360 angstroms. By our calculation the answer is 9.74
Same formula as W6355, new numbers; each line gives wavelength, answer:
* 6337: 9.13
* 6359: 9.93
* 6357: 9.49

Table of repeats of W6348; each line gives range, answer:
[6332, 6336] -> 9.33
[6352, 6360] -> 10.1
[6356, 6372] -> 9.93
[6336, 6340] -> 9.41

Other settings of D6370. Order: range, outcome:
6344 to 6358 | 9.44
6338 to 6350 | 8.99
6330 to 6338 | 8.96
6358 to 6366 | 8.54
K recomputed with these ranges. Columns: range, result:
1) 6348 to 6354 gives 9.59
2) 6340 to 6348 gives 9.62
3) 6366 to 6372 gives 9.15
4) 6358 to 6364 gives 9.32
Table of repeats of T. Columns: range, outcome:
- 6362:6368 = 9.12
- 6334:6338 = 9.05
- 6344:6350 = 9.69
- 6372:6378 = 9.4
